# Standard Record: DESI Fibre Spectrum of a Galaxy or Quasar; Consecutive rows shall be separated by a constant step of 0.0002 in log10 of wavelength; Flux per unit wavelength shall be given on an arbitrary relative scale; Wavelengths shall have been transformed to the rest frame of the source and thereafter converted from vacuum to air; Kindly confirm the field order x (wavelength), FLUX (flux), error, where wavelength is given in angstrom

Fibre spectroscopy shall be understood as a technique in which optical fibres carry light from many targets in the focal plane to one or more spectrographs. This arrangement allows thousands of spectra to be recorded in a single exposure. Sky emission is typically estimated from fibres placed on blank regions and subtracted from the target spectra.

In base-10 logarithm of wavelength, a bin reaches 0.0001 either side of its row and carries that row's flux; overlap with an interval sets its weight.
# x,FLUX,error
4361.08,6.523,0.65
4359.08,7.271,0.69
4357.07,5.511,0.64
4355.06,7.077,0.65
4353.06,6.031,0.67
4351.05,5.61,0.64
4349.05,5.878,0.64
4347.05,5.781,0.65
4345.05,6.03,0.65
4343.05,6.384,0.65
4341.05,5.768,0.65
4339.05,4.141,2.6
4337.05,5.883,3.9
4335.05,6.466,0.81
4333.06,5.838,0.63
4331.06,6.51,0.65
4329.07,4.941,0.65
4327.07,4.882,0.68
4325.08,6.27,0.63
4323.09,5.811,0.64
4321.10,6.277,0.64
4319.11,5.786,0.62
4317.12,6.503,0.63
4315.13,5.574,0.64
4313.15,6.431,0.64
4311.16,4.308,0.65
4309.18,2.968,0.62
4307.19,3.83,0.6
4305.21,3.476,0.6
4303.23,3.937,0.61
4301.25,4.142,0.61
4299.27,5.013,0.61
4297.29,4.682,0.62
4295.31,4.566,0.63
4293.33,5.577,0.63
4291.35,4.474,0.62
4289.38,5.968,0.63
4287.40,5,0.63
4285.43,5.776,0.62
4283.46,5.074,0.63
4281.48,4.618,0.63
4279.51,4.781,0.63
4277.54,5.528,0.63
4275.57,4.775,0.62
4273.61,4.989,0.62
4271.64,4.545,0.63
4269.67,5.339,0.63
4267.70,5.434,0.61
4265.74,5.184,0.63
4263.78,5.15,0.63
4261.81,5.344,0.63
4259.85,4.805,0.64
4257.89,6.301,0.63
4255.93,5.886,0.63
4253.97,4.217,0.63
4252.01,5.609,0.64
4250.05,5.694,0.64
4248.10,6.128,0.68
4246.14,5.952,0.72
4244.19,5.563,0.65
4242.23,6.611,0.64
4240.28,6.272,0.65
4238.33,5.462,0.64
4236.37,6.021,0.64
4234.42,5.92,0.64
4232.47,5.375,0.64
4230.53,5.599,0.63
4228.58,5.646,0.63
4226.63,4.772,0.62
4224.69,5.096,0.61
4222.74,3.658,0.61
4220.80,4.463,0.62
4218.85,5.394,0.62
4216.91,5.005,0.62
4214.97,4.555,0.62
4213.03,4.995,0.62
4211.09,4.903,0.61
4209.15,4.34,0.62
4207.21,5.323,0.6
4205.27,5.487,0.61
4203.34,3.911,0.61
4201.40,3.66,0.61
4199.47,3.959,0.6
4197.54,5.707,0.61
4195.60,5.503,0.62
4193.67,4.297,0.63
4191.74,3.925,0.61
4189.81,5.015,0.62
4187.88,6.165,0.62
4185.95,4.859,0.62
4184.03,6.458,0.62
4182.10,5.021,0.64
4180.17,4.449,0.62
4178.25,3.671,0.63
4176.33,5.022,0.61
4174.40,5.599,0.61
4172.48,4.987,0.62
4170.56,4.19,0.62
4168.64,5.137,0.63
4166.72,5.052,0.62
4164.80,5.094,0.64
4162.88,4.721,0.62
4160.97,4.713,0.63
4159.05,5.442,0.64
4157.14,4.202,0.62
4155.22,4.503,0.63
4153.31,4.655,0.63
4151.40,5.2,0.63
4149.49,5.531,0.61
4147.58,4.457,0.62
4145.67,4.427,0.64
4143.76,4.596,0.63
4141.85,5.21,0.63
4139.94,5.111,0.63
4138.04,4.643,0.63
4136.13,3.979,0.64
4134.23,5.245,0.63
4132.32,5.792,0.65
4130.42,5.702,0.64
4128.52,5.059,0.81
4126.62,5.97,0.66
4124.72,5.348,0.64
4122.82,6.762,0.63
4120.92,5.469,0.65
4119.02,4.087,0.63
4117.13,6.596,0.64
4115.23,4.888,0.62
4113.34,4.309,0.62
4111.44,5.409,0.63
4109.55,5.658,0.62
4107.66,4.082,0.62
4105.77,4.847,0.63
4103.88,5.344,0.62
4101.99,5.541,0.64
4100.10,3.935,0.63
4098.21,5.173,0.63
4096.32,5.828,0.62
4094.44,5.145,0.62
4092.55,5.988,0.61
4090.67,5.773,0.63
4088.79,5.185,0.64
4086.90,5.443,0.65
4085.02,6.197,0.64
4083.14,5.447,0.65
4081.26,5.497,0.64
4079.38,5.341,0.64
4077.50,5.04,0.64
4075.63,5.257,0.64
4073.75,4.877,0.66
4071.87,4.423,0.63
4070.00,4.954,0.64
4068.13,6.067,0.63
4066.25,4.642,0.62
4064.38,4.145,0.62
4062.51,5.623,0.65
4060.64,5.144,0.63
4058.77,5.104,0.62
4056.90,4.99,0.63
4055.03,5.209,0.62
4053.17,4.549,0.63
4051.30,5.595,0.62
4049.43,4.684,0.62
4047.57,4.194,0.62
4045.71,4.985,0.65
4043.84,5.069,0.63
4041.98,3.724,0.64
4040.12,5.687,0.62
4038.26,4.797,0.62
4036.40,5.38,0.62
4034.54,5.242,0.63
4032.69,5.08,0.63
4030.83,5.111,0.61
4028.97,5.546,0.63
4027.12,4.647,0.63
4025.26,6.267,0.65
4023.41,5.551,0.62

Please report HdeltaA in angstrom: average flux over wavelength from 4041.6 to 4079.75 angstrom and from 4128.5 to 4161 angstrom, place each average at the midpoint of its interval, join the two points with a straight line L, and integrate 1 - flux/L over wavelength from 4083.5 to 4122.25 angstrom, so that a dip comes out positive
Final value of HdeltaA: -2.6 angstrom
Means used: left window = 4.95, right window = 4.92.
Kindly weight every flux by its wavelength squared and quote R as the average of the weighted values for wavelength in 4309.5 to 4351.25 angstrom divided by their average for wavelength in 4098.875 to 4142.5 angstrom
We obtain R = 1.2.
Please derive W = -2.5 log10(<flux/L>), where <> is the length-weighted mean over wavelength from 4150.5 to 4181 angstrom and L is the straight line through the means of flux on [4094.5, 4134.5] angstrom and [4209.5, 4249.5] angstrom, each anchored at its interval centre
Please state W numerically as 0.11 mag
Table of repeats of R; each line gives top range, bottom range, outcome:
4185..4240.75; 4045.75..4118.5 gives 1.03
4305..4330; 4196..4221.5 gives 1.15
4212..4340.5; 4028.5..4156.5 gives 1.12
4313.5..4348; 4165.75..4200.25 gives 1.26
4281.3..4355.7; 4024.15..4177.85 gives 1.16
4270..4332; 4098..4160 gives 1.09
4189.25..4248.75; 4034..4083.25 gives 1.10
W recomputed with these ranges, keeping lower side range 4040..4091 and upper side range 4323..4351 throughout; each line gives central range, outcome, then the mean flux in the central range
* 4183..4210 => 0.106 mag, 4.9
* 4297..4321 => 0.188 mag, 4.78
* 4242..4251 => -0.078 mag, 5.94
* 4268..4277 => 0.126 mag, 4.98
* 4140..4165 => 0.101 mag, 4.83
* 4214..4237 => 0.075 mag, 5.11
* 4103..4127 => -0.014 mag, 5.27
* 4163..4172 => 0.101 mag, 4.86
